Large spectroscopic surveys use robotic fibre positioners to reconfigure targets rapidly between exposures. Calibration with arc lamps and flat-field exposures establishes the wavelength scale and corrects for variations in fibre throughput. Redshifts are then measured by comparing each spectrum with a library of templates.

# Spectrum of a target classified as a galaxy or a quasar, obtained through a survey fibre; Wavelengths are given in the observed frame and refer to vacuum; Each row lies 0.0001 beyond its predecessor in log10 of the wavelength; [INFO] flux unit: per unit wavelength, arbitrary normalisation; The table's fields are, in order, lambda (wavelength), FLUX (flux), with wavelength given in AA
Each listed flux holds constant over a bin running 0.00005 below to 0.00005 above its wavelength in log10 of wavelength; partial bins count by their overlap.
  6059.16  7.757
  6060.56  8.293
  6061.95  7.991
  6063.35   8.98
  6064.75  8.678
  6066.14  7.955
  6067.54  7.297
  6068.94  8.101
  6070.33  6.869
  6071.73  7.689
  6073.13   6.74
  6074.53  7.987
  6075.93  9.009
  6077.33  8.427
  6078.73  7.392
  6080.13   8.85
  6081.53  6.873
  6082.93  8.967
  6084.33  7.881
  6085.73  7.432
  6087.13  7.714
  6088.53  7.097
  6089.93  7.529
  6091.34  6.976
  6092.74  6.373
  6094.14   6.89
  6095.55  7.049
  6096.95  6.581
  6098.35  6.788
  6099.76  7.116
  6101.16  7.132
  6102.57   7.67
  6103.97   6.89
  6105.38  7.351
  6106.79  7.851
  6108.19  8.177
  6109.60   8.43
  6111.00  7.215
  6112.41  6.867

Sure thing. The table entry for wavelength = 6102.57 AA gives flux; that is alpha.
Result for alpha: 7.67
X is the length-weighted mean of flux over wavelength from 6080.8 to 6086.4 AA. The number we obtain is 7.8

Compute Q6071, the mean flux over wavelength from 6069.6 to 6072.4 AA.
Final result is 7.3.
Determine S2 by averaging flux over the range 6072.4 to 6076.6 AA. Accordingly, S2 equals 7.89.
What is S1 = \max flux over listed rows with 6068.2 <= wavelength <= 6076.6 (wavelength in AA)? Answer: 9.009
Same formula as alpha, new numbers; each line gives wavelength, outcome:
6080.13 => 8.85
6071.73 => 7.689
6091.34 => 6.976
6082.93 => 8.967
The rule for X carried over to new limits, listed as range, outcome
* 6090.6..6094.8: 6.75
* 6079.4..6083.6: 8.22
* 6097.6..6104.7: 7.12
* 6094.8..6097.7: 6.82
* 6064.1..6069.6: 8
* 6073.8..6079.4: 8.19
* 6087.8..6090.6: 7.33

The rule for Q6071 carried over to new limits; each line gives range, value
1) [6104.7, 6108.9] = 7.79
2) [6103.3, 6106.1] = 7.11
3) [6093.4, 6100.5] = 6.89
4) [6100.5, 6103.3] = 7.4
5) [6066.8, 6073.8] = 7.34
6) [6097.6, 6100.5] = 6.96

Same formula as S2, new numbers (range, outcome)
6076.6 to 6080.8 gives 8.22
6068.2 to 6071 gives 7.5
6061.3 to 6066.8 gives 8.41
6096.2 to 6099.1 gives 6.7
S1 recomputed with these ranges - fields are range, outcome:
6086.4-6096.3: 7.714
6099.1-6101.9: 7.132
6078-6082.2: 8.85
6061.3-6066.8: 8.98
